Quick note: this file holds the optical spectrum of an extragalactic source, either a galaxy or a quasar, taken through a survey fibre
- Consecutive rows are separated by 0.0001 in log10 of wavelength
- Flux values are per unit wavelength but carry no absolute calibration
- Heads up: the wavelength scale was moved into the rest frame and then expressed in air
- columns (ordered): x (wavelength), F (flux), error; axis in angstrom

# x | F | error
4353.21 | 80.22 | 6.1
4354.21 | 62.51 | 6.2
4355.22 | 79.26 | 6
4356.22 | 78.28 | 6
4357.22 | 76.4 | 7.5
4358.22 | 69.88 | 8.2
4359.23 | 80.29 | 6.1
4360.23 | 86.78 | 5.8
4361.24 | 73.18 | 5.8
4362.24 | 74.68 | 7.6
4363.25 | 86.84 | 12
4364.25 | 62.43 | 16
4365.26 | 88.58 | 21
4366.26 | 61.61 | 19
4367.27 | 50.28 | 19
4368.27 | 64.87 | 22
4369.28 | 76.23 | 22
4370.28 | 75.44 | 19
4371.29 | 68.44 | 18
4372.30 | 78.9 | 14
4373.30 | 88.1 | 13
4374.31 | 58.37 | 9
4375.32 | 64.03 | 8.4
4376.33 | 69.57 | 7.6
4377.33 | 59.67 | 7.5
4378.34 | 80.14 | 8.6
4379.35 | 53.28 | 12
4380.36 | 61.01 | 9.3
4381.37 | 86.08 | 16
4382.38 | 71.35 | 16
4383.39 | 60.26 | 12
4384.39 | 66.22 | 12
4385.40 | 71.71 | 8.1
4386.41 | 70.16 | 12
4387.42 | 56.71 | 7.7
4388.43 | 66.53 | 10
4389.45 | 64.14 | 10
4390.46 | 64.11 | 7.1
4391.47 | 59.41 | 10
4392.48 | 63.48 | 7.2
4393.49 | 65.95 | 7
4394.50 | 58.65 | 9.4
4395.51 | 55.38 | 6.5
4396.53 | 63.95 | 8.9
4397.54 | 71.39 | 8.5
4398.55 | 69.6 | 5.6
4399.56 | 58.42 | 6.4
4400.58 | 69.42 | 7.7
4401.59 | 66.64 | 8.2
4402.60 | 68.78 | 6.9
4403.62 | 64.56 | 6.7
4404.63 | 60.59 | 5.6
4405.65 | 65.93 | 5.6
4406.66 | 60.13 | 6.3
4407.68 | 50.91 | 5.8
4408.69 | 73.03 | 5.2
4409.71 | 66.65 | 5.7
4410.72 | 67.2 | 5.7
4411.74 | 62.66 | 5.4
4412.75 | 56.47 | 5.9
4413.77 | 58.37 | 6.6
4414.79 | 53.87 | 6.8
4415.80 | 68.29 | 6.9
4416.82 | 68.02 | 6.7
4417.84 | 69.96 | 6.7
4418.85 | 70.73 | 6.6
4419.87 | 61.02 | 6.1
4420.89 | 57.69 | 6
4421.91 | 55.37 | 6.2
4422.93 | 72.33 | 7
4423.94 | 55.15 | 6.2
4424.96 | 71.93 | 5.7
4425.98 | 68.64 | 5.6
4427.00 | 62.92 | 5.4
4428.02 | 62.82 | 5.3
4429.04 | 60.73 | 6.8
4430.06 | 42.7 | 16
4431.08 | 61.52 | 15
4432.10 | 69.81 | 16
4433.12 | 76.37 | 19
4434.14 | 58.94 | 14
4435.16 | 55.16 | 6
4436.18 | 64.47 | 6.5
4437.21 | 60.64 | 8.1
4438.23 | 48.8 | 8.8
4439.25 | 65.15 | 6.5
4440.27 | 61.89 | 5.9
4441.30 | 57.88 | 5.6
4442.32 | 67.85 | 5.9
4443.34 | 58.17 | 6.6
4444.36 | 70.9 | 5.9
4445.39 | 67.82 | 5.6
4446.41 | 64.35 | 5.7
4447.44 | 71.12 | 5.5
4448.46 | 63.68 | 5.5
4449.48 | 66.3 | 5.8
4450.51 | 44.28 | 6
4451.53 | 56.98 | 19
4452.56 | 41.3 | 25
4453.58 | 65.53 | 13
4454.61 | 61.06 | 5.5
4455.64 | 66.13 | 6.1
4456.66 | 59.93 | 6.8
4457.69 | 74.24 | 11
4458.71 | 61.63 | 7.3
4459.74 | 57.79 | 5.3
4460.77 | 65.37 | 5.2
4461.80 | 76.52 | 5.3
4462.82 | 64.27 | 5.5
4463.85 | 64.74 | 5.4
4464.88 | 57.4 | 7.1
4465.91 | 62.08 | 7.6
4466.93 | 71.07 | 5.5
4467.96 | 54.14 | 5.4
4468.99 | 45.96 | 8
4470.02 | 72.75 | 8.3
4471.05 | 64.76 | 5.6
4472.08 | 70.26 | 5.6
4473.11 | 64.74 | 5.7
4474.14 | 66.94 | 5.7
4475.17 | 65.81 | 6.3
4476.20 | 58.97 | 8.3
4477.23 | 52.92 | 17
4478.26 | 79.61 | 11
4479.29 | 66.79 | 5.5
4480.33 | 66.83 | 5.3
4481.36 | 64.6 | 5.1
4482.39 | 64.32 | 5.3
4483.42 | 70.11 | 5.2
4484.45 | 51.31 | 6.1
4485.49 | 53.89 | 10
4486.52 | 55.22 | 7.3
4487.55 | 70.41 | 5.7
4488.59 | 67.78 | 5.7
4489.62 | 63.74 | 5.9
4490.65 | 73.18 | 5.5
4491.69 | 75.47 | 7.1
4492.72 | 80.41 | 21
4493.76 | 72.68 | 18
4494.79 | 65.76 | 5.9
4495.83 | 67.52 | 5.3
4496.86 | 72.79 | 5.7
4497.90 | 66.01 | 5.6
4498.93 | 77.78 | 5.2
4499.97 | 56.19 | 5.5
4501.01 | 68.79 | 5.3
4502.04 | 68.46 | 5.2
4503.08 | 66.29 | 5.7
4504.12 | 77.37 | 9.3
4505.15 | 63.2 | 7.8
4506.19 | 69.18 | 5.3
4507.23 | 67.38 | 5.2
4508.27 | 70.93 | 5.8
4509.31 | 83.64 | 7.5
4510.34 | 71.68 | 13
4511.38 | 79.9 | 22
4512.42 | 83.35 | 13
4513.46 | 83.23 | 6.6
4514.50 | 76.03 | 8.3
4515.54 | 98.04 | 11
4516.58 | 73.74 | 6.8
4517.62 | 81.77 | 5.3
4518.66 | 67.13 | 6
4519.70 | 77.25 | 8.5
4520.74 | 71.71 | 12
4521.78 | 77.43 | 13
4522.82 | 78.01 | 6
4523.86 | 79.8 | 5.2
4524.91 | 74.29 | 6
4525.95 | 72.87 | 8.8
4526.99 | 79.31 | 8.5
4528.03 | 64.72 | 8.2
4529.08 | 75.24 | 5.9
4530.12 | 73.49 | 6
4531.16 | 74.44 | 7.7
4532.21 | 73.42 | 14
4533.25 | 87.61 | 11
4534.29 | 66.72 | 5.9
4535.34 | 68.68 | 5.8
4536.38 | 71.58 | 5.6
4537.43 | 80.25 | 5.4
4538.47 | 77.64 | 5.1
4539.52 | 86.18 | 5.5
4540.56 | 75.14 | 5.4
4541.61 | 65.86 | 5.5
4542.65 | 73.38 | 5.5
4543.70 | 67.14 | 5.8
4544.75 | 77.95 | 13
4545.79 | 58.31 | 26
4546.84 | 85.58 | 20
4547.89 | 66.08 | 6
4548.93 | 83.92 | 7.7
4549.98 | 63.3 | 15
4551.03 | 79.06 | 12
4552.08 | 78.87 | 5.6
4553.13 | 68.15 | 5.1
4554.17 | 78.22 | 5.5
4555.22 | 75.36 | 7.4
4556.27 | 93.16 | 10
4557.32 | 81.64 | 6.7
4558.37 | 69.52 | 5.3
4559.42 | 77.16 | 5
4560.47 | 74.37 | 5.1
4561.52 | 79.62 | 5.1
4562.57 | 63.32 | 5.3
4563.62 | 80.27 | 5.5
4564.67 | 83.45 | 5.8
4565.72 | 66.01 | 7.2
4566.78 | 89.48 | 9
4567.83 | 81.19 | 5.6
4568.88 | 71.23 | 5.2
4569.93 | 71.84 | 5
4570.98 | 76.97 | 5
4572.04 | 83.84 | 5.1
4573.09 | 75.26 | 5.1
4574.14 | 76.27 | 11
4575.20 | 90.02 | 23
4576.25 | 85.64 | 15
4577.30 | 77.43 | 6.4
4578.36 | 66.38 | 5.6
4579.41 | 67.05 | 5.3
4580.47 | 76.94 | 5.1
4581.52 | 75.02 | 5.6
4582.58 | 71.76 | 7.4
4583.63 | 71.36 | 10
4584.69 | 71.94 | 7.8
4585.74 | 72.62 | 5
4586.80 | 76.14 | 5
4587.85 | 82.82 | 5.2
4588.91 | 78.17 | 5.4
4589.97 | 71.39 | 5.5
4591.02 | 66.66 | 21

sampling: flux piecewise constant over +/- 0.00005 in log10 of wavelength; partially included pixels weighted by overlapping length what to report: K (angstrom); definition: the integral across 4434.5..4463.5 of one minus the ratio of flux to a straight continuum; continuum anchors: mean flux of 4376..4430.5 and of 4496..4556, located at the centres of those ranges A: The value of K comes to 2.5 angstrom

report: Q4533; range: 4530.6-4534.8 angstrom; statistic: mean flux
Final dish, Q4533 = 75.6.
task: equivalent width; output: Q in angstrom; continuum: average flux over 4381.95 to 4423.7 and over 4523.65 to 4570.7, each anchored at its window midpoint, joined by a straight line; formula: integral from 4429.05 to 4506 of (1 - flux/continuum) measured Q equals 5.43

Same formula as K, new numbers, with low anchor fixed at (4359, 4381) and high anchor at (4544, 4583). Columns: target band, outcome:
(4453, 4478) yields 3.4 angstrom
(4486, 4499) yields 0.8 angstrom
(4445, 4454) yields 1.6 angstrom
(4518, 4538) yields 0.2 angstrom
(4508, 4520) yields -0.7 angstrom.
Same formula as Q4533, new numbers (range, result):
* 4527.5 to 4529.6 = 69.9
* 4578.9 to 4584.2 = 72.4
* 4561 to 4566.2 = 74.7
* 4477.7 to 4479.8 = 72.9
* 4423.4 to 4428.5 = 64.4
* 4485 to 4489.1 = 61.9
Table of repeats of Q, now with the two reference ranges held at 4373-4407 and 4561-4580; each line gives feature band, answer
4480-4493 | 1.1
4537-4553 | 0.2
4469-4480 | 0.8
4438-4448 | 0.7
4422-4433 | 0.8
